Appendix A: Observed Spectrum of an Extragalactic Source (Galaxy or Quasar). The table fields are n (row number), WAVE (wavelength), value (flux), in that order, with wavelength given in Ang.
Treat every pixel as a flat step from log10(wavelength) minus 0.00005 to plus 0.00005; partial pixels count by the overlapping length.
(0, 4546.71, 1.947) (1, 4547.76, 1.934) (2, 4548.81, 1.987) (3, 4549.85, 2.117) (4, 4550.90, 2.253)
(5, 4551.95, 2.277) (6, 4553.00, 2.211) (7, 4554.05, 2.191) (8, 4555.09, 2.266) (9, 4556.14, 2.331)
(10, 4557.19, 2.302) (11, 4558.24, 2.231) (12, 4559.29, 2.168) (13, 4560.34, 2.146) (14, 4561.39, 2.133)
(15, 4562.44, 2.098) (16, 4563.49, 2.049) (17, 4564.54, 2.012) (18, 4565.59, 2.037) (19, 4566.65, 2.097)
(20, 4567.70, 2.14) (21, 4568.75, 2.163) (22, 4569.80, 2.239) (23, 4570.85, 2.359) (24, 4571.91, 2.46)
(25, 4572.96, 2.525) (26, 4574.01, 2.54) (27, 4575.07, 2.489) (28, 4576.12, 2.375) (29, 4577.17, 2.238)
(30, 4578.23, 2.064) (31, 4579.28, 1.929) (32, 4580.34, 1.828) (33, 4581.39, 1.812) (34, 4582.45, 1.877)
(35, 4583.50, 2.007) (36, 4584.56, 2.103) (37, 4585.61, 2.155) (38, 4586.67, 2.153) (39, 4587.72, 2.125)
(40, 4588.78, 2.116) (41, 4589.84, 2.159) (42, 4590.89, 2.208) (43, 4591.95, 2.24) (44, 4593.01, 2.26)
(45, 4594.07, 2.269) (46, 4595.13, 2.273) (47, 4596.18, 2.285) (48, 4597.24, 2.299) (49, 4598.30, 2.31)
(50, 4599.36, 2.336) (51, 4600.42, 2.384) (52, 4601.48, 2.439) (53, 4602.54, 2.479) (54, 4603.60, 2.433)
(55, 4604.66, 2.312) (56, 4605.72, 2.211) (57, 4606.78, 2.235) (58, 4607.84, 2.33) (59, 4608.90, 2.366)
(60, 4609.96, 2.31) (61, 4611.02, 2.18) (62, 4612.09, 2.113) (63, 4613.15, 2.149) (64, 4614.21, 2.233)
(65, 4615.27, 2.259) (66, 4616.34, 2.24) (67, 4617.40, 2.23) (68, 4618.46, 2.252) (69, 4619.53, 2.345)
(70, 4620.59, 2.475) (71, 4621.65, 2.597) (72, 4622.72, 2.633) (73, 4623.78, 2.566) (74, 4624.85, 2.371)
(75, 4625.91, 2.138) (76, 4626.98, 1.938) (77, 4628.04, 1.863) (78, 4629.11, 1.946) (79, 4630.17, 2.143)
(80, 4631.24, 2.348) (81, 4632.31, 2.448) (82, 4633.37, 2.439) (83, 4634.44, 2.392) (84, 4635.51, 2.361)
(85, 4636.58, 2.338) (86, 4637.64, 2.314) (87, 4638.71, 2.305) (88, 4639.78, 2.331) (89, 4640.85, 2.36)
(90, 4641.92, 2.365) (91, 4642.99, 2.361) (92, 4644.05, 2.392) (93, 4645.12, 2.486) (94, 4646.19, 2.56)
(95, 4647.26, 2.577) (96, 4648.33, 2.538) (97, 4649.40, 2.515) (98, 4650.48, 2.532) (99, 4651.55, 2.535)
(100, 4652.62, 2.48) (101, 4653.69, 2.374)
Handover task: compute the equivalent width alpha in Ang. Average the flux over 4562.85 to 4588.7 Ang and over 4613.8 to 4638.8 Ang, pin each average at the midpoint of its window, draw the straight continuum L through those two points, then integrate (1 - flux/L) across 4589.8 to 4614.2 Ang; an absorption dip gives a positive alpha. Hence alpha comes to -0.6 Ang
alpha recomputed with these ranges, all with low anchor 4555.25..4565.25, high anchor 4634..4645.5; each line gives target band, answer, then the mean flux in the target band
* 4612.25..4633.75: 0.4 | 2.28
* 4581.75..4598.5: 0.5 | 2.17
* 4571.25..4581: -0.3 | 2.27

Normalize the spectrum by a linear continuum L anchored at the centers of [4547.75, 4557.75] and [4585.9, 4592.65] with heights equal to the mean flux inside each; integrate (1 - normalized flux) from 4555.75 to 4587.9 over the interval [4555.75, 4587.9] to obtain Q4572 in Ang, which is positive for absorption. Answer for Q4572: 0.25 Ang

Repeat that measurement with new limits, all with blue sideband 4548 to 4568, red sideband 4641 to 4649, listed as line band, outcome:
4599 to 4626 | 0.18 Ang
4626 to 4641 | 1.11 Ang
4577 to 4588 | 1.11 Ang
